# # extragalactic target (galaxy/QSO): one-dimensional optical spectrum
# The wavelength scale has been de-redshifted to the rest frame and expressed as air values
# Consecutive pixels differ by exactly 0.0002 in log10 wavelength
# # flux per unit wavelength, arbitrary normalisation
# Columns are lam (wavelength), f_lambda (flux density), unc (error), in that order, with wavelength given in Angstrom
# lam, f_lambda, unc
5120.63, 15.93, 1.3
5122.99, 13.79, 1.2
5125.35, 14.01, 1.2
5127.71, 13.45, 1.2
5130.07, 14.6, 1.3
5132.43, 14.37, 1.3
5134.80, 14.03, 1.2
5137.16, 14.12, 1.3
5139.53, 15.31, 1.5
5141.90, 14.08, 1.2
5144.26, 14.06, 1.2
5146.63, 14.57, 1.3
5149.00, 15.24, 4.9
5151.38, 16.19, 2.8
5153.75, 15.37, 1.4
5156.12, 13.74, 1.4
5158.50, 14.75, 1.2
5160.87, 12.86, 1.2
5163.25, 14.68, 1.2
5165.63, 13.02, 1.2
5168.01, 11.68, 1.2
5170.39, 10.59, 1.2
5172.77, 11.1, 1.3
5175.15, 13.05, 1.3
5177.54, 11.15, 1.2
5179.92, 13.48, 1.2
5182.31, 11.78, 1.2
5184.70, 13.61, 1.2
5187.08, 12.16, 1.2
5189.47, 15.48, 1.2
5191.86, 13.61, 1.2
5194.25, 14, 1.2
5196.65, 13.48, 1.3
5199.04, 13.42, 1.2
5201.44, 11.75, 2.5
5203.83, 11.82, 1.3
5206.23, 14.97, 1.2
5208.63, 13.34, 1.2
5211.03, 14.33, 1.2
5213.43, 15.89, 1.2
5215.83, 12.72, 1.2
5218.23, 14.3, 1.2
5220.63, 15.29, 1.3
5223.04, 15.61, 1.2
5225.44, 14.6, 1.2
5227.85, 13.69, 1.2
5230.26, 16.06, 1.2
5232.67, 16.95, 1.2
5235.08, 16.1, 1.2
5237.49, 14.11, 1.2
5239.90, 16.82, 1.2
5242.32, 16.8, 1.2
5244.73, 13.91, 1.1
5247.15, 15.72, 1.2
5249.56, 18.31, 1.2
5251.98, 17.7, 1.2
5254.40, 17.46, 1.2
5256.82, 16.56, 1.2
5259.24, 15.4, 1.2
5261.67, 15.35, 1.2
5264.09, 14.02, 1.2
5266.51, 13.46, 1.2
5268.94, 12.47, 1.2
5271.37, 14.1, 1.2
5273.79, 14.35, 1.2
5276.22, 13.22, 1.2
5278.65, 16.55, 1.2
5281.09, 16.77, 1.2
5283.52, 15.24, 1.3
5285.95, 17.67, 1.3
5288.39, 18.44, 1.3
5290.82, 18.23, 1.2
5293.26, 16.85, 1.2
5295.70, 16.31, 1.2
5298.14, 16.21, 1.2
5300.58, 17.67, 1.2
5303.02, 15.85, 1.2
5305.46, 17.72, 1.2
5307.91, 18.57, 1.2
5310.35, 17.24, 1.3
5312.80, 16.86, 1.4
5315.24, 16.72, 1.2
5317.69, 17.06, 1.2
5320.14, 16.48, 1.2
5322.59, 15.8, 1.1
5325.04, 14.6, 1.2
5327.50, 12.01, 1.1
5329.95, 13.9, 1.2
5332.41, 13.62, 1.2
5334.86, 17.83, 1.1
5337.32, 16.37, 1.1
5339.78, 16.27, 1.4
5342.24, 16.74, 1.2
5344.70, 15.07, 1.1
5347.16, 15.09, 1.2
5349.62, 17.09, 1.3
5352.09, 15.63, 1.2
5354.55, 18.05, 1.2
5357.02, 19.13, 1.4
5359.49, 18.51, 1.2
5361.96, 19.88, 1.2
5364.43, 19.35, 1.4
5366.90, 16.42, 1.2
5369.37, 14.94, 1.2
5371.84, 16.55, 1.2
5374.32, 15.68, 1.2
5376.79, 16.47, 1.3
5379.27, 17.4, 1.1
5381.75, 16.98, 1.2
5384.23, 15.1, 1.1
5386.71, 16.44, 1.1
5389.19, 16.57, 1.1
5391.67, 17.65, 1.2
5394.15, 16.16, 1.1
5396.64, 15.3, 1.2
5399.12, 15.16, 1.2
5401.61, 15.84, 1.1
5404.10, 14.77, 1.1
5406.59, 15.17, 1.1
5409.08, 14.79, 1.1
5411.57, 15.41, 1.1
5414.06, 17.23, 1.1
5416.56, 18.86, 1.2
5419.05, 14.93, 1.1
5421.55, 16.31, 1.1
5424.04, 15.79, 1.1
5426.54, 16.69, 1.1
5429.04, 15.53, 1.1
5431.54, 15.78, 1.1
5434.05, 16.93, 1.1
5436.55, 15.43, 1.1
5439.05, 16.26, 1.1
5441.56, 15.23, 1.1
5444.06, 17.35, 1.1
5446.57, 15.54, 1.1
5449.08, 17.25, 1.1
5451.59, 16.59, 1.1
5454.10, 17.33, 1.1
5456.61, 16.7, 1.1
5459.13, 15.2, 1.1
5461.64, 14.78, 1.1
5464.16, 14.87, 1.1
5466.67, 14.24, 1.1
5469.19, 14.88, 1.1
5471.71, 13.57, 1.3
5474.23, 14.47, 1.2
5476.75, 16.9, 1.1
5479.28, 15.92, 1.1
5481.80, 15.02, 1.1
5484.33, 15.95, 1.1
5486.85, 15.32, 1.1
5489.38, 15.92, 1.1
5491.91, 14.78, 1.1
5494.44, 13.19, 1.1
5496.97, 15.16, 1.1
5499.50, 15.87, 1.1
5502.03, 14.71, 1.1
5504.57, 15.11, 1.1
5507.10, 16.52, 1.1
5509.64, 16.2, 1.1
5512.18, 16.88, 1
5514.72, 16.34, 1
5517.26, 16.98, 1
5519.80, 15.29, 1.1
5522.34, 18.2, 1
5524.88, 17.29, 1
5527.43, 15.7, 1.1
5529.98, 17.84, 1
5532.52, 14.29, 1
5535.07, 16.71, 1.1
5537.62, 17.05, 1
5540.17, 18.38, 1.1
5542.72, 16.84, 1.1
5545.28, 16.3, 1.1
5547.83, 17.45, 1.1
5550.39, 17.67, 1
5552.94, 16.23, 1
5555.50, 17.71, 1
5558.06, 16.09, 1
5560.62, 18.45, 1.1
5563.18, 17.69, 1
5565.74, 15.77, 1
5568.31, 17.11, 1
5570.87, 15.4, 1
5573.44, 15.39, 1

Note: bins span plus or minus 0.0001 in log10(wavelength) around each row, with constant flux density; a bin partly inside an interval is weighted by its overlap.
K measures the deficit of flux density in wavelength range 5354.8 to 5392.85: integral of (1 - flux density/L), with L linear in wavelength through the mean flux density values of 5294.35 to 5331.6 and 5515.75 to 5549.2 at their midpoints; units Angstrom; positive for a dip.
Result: -1.9 Angstrom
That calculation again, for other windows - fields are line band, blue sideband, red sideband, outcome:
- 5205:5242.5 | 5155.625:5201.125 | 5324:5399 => -3.3 Angstrom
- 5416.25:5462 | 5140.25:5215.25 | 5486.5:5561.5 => -1.6 Angstrom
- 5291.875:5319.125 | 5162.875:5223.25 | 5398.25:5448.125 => -4.5 Angstrom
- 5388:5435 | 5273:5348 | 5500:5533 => 0.6 Angstrom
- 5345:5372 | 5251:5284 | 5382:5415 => -2.8 Angstrom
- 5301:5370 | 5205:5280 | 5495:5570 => -4.1 Angstrom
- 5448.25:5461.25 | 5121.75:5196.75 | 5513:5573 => -0.3 Angstrom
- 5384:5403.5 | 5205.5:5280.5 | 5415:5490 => -0.5 Angstrom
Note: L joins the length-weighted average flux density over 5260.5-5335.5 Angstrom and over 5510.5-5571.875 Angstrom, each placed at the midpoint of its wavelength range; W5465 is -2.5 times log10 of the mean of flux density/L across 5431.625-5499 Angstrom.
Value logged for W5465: 0.06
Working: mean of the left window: 15.8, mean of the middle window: 15.6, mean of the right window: 16.8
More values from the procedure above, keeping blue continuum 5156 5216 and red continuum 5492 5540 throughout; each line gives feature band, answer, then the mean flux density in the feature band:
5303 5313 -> -0.22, 17.5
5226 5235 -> -0.15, 15.6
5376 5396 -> -0.11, 16.6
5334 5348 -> -0.12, 16.2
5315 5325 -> -0.14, 16.3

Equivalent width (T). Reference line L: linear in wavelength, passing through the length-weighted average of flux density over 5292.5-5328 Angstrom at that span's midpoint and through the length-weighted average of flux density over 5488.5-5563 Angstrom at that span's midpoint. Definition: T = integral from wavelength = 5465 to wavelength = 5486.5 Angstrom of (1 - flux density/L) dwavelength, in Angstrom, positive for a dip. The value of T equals 1.7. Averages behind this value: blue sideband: 16.5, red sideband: 16.4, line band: 15.1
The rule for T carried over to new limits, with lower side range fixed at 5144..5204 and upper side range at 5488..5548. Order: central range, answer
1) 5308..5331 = -2.0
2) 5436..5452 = -0.7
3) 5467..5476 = 0.8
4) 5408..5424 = -0.9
